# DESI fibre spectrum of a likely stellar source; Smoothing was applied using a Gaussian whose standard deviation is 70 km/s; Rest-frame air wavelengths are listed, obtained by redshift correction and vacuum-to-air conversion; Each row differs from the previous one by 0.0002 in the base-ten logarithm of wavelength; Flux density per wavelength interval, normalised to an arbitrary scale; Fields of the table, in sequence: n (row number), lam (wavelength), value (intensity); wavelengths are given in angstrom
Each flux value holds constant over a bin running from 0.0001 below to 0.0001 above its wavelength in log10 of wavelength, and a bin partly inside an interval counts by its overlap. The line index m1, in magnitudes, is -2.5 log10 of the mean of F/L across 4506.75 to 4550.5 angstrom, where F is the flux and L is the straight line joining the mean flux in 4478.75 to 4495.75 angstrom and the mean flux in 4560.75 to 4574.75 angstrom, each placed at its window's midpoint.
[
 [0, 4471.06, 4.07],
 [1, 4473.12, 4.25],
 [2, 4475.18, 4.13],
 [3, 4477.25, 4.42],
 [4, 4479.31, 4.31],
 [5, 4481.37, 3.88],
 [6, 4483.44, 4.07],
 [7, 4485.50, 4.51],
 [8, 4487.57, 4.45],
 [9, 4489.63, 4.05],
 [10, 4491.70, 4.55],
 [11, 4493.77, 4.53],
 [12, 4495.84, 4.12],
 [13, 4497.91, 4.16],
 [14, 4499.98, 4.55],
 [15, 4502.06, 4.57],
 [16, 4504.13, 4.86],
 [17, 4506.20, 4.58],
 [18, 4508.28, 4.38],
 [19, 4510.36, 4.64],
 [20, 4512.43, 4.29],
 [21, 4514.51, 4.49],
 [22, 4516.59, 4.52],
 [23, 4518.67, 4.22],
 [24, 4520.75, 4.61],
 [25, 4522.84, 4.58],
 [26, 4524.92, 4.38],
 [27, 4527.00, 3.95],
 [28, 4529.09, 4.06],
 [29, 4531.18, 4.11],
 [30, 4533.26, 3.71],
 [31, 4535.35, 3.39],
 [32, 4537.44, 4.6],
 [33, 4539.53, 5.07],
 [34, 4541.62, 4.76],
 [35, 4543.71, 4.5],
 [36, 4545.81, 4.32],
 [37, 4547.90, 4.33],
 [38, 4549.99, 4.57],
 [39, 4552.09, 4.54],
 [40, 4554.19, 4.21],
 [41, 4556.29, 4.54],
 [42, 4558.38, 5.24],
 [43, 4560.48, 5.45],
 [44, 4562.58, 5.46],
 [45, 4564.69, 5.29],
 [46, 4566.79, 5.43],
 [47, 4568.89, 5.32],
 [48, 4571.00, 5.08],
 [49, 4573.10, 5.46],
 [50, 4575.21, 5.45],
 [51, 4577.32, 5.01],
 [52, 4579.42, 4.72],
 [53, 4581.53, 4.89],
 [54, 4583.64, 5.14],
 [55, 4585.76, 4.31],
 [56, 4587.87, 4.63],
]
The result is 0.111 mag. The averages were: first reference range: 4.28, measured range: 4.36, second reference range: 5.35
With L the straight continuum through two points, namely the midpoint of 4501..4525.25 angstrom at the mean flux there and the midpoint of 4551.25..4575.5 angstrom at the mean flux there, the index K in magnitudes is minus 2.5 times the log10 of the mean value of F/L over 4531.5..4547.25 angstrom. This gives 0.12 mag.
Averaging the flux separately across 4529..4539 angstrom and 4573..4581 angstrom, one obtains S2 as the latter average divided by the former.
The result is 1.27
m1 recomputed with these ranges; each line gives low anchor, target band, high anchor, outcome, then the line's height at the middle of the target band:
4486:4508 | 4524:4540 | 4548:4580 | 0.15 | 4.75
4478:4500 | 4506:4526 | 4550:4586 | 0.02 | 4.54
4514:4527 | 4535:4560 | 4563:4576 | 0.08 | 4.93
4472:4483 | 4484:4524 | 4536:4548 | -0.03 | 4.35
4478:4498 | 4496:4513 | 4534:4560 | -0.04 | 4.34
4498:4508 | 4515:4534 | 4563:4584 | 0.12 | 4.76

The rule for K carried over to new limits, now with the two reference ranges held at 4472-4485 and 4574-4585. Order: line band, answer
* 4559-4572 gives -0.09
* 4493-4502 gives 0.00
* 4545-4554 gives 0.08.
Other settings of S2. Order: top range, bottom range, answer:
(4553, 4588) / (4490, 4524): 1.13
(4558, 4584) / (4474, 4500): 1.22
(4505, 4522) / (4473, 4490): 1.06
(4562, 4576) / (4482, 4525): 1.21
